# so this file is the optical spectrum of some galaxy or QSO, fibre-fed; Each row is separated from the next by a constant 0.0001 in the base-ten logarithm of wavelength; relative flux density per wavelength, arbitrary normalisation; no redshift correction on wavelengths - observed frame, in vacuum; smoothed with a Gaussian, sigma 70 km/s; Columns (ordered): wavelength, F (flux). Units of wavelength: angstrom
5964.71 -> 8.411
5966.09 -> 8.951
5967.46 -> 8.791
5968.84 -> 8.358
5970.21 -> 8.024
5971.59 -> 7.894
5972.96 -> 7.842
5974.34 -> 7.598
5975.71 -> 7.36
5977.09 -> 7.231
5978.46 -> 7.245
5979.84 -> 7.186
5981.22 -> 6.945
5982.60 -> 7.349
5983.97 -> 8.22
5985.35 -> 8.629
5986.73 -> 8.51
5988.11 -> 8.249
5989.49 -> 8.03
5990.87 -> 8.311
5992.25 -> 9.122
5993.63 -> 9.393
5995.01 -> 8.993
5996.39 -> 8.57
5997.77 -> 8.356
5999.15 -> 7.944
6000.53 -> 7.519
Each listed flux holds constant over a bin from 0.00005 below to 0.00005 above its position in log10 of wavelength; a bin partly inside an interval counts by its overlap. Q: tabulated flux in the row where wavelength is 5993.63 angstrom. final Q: 9.393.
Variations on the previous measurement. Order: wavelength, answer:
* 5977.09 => 7.231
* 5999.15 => 7.944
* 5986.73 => 8.51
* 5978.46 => 7.245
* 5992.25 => 9.122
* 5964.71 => 8.411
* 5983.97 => 8.22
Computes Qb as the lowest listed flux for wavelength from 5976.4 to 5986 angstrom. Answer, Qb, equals 6.945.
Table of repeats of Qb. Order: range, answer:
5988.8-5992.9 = 8.03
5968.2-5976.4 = 7.36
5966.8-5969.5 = 8.358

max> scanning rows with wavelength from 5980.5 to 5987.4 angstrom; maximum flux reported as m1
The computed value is 8.629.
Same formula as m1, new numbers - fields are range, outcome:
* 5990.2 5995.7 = 9.393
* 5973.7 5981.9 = 7.598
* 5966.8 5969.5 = 8.791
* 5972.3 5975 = 7.842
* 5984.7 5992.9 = 9.122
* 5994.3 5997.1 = 8.993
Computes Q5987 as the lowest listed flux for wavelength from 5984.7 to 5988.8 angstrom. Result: 8.249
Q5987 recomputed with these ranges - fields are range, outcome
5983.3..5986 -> 8.22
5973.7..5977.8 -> 7.231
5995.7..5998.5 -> 8.356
